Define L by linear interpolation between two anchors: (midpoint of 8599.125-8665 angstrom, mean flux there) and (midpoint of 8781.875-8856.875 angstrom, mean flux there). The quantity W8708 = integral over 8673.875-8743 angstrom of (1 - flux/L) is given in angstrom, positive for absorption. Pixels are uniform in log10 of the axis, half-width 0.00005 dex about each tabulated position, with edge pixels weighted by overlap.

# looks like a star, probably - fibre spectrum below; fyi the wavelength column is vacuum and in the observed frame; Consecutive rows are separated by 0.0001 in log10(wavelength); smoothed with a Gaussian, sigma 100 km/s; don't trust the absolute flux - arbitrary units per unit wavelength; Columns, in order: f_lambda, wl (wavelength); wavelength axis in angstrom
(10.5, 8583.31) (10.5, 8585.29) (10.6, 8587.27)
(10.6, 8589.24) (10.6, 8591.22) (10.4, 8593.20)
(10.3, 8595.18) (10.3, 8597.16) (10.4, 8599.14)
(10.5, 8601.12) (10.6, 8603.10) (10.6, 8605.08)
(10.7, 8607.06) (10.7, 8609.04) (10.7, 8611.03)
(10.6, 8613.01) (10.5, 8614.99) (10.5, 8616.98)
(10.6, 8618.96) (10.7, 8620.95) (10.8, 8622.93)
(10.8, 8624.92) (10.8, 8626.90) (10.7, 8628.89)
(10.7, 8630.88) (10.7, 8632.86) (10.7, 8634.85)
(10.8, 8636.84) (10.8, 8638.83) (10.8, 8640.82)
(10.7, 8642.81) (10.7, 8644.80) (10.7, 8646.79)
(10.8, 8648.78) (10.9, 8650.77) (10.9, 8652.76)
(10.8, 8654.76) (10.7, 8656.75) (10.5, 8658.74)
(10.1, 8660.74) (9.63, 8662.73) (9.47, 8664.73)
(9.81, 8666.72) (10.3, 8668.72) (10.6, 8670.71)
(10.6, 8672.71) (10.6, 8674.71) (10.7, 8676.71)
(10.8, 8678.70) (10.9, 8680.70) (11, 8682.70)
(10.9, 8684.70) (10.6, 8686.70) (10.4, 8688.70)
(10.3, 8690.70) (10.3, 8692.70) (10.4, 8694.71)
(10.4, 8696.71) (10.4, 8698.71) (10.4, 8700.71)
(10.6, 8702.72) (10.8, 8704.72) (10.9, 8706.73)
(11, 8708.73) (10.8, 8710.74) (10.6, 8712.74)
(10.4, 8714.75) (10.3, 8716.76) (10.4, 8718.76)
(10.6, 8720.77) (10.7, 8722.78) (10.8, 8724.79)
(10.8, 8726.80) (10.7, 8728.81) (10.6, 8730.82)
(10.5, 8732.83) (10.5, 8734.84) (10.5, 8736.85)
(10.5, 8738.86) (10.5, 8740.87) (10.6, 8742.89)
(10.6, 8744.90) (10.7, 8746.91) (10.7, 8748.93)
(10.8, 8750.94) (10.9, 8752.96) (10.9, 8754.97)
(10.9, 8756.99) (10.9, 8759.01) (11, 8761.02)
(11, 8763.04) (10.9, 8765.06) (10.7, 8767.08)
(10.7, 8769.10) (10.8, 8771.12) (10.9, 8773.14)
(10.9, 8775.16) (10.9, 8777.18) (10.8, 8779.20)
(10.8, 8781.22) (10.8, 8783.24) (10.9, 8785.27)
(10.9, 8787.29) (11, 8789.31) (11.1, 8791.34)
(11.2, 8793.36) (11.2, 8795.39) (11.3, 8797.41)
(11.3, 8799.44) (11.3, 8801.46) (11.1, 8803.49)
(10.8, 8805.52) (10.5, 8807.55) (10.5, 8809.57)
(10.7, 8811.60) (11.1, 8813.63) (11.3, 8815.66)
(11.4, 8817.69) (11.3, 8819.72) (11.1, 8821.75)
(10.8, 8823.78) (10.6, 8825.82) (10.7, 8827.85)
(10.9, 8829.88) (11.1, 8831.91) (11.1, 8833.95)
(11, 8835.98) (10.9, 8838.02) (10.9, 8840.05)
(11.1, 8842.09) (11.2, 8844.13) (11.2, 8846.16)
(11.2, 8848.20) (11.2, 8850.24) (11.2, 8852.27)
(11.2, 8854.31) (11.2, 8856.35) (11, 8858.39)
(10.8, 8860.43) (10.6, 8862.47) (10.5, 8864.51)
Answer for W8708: 1.17 angstrom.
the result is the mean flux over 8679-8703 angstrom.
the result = 10.6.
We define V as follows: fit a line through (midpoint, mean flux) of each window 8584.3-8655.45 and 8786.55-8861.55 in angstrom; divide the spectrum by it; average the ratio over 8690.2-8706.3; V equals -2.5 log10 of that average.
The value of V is 0.034 mag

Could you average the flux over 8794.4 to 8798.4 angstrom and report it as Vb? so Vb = 11.3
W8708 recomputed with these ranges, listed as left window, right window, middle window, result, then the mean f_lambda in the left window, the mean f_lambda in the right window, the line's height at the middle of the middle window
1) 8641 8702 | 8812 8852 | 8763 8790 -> 0.0 angstrom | 10.5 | 11.1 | 10.9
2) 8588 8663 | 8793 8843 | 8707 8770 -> 0.9 angstrom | 10.6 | 11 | 10.8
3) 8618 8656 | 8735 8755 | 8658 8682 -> 0.9 angstrom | 10.8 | 10.7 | 10.7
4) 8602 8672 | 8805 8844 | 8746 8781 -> -0.1 angstrom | 10.6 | 10.9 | 10.8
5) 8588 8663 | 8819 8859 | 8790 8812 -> -0.1 angstrom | 10.6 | 11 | 11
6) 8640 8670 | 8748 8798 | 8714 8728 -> 0.2 angstrom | 10.5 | 10.9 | 10.7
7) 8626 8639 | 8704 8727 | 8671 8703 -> 0.3 angstrom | 10.7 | 10.7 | 10.7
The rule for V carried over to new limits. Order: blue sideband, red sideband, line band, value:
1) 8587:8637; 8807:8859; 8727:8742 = 0.03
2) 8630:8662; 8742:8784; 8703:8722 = 0.01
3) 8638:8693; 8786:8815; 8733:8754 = 0.02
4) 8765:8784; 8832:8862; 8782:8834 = -0.01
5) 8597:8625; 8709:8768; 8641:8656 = -0.02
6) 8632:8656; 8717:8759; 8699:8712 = 0.00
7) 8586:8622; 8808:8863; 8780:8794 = 0.00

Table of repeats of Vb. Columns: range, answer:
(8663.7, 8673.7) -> 10.2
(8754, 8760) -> 10.9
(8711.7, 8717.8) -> 10.4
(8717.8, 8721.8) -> 10.5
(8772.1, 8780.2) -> 10.9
